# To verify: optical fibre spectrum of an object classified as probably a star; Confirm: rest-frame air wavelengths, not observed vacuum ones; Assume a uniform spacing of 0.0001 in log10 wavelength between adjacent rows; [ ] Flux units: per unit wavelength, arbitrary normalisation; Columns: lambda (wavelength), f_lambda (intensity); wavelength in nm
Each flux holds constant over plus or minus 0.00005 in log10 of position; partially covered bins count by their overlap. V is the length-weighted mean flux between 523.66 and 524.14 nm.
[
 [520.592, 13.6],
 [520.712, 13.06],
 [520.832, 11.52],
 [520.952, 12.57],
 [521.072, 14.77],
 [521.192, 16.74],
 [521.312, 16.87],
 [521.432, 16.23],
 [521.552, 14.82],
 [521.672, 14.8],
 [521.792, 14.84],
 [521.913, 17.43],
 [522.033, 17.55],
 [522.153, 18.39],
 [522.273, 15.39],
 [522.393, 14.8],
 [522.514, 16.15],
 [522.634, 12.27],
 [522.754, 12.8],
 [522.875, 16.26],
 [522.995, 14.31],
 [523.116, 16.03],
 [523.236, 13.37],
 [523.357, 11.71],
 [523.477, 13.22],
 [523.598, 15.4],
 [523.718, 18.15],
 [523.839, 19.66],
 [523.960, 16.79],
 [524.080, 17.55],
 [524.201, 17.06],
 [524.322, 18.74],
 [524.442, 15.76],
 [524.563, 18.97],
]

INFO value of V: 18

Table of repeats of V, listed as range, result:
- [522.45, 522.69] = 14.2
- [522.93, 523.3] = 14.6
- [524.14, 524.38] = 17.8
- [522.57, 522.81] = 12.6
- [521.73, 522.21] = 17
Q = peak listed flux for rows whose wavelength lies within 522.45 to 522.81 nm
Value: 16.15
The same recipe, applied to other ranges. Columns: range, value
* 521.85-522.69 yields 18.39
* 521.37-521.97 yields 17.43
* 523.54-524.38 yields 19.66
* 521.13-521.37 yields 16.87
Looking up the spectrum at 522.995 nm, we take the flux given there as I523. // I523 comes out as 14.31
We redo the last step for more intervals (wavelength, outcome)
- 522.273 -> 15.39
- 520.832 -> 11.52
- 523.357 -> 11.71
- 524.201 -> 17.06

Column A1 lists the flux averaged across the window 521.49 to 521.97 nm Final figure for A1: 15.4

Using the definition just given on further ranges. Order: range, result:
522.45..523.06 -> 14.4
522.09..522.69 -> 15.4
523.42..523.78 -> 15.6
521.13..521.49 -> 16.6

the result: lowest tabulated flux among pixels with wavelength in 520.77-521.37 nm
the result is 11.52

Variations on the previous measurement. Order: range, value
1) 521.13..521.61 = 14.82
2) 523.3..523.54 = 11.71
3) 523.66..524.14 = 16.79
